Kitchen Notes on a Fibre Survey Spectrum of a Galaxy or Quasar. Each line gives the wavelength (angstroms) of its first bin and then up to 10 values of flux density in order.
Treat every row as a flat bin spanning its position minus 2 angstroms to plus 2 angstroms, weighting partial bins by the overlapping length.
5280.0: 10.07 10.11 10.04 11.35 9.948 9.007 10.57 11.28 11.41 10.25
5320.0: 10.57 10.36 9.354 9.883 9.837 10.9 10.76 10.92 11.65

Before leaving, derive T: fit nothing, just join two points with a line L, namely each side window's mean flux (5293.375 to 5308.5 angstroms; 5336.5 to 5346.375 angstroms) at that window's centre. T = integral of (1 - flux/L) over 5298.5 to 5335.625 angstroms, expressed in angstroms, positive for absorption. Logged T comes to 0.2 angstroms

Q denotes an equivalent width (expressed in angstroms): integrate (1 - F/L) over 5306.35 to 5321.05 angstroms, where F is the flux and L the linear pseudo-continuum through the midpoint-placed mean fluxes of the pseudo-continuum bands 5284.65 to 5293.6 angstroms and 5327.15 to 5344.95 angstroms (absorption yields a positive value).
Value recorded -0.75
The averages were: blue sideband 10.6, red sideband 10.2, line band 10.9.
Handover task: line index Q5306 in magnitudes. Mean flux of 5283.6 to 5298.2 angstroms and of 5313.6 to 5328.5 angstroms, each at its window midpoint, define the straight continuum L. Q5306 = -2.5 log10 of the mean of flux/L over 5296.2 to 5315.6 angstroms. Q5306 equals -0.02 mag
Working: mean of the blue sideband 10.4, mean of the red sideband 10.2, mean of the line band 10.5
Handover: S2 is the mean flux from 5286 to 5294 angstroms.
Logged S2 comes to 10.7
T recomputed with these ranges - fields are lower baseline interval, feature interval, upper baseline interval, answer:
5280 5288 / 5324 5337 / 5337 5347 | 1.0 angstroms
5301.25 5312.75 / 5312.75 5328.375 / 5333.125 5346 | 0.6 angstroms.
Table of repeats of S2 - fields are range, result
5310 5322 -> 10.7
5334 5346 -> 10.5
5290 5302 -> 10.1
